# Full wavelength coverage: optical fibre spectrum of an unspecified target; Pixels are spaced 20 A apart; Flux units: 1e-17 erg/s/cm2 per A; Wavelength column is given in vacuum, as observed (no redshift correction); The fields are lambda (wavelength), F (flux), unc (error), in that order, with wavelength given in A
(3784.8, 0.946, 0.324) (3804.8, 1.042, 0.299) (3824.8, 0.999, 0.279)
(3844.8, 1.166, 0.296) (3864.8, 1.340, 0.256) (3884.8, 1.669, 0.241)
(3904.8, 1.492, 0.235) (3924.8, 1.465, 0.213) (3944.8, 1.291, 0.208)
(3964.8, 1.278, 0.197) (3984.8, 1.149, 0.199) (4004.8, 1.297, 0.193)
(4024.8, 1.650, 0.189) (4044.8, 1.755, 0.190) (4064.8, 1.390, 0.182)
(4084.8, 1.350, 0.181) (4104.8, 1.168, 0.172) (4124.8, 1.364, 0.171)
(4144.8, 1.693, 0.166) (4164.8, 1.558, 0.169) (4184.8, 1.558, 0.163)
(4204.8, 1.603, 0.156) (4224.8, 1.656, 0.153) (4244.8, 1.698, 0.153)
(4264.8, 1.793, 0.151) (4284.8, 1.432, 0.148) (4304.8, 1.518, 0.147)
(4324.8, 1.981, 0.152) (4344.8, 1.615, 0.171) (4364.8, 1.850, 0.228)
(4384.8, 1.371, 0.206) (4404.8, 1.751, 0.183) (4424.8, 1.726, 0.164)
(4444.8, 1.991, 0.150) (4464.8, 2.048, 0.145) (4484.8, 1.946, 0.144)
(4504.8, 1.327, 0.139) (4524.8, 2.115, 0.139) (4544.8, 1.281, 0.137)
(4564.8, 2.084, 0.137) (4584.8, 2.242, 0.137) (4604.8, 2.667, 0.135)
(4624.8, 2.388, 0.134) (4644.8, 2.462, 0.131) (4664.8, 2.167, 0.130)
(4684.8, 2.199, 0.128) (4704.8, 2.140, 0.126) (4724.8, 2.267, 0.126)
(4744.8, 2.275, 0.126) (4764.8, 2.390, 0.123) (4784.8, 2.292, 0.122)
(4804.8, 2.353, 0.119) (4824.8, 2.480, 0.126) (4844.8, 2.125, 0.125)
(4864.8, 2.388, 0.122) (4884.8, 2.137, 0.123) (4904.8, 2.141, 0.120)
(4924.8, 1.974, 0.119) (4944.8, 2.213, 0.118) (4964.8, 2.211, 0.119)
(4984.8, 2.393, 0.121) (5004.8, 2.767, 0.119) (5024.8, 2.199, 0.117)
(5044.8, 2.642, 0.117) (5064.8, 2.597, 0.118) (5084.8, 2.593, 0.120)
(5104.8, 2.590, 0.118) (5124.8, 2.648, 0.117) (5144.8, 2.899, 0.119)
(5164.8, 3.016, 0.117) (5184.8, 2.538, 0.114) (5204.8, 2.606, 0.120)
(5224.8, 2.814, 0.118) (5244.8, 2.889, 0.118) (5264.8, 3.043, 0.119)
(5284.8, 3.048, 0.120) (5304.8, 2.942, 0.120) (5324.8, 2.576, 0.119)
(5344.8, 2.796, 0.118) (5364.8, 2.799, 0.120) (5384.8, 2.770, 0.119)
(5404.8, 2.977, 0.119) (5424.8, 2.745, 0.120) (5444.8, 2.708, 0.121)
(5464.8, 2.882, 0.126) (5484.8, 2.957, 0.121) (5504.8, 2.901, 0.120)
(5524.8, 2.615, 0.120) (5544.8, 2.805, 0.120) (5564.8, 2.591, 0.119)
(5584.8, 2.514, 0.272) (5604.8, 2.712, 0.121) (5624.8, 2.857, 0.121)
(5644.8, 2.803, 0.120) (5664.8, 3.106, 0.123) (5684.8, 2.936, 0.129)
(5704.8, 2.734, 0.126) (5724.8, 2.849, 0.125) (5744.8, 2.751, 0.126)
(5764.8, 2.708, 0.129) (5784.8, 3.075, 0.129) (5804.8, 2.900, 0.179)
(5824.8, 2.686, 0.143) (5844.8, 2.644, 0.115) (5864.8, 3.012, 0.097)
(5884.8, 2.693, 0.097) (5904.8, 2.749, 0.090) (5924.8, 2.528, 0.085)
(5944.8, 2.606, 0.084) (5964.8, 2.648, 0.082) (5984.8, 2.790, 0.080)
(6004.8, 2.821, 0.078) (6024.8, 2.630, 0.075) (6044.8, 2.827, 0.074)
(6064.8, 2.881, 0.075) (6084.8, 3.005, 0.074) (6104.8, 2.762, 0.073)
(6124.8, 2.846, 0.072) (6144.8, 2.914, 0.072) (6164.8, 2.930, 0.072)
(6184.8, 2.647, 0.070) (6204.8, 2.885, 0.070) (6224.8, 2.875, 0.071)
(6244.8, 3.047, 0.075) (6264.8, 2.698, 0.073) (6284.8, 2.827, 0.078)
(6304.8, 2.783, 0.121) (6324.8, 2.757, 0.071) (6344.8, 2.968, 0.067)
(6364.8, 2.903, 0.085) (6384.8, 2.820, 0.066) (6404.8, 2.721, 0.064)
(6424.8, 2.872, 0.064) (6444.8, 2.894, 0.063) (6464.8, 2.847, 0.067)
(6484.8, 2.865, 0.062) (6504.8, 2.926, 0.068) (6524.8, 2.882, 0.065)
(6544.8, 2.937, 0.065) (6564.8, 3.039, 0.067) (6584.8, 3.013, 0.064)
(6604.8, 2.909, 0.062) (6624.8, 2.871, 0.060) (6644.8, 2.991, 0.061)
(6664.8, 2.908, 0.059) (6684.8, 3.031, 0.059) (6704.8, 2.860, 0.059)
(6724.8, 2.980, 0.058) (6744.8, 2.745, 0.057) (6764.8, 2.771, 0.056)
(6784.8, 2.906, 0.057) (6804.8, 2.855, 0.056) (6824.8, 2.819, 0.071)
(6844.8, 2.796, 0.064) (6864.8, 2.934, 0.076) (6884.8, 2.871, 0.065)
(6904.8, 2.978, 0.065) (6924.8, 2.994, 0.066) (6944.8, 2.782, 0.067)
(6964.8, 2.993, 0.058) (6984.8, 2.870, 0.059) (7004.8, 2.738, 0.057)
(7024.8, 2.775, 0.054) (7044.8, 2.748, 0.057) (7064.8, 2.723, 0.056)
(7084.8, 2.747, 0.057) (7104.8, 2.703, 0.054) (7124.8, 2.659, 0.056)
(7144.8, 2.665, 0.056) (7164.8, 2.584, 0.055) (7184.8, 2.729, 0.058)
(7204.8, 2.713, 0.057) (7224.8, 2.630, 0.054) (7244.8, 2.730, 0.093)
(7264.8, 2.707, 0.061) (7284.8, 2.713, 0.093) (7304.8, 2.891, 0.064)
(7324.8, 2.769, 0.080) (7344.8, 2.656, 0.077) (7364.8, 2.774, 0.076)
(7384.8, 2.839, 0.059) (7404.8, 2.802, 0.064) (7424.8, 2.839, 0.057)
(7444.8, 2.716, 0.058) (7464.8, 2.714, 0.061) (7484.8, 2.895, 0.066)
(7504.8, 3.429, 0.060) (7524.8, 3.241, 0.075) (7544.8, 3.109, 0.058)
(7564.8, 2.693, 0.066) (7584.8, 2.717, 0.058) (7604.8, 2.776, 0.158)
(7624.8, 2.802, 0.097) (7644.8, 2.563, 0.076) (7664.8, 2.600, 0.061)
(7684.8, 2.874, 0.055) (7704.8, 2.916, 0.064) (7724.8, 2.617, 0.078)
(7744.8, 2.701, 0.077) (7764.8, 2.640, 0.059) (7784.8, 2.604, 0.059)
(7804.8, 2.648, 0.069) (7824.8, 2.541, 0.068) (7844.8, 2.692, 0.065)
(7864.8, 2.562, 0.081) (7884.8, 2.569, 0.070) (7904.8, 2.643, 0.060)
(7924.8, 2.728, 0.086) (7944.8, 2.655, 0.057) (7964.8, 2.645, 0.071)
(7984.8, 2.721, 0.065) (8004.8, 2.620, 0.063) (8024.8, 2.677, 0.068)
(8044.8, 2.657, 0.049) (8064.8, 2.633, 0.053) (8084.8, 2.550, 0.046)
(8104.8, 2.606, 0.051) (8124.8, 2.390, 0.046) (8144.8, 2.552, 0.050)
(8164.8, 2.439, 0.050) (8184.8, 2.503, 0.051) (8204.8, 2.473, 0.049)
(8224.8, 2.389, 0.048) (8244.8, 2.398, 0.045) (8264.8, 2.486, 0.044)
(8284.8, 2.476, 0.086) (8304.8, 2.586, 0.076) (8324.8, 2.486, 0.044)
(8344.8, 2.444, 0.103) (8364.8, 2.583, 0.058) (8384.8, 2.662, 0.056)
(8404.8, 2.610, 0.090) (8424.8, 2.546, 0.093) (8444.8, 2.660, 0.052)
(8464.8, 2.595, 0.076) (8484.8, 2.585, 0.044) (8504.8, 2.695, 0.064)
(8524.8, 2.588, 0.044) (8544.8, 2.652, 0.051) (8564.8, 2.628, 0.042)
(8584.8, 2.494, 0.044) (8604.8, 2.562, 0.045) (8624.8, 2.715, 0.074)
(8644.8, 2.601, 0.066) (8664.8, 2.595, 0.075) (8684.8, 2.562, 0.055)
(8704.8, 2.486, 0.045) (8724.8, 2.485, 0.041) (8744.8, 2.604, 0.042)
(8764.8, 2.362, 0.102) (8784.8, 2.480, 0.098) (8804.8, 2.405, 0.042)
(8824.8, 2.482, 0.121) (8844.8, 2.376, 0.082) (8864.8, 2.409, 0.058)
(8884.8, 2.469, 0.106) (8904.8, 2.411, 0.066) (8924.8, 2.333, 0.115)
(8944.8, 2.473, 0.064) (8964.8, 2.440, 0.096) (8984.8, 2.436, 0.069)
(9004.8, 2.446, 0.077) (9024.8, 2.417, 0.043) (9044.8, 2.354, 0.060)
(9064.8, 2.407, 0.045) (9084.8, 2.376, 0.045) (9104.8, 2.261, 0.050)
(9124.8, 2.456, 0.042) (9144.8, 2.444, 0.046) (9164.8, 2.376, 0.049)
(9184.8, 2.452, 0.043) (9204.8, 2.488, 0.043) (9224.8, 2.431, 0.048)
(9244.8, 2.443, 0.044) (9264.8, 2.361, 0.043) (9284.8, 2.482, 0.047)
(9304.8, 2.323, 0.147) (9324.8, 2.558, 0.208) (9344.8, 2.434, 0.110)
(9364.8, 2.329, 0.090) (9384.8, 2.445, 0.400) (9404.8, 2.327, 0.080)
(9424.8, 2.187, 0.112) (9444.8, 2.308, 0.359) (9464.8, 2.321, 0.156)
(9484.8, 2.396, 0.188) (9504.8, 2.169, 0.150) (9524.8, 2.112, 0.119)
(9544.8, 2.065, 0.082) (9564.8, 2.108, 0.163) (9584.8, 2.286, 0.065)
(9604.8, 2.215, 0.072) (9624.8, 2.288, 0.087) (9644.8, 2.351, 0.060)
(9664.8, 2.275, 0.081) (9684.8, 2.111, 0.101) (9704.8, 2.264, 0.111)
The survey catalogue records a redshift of 0.14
